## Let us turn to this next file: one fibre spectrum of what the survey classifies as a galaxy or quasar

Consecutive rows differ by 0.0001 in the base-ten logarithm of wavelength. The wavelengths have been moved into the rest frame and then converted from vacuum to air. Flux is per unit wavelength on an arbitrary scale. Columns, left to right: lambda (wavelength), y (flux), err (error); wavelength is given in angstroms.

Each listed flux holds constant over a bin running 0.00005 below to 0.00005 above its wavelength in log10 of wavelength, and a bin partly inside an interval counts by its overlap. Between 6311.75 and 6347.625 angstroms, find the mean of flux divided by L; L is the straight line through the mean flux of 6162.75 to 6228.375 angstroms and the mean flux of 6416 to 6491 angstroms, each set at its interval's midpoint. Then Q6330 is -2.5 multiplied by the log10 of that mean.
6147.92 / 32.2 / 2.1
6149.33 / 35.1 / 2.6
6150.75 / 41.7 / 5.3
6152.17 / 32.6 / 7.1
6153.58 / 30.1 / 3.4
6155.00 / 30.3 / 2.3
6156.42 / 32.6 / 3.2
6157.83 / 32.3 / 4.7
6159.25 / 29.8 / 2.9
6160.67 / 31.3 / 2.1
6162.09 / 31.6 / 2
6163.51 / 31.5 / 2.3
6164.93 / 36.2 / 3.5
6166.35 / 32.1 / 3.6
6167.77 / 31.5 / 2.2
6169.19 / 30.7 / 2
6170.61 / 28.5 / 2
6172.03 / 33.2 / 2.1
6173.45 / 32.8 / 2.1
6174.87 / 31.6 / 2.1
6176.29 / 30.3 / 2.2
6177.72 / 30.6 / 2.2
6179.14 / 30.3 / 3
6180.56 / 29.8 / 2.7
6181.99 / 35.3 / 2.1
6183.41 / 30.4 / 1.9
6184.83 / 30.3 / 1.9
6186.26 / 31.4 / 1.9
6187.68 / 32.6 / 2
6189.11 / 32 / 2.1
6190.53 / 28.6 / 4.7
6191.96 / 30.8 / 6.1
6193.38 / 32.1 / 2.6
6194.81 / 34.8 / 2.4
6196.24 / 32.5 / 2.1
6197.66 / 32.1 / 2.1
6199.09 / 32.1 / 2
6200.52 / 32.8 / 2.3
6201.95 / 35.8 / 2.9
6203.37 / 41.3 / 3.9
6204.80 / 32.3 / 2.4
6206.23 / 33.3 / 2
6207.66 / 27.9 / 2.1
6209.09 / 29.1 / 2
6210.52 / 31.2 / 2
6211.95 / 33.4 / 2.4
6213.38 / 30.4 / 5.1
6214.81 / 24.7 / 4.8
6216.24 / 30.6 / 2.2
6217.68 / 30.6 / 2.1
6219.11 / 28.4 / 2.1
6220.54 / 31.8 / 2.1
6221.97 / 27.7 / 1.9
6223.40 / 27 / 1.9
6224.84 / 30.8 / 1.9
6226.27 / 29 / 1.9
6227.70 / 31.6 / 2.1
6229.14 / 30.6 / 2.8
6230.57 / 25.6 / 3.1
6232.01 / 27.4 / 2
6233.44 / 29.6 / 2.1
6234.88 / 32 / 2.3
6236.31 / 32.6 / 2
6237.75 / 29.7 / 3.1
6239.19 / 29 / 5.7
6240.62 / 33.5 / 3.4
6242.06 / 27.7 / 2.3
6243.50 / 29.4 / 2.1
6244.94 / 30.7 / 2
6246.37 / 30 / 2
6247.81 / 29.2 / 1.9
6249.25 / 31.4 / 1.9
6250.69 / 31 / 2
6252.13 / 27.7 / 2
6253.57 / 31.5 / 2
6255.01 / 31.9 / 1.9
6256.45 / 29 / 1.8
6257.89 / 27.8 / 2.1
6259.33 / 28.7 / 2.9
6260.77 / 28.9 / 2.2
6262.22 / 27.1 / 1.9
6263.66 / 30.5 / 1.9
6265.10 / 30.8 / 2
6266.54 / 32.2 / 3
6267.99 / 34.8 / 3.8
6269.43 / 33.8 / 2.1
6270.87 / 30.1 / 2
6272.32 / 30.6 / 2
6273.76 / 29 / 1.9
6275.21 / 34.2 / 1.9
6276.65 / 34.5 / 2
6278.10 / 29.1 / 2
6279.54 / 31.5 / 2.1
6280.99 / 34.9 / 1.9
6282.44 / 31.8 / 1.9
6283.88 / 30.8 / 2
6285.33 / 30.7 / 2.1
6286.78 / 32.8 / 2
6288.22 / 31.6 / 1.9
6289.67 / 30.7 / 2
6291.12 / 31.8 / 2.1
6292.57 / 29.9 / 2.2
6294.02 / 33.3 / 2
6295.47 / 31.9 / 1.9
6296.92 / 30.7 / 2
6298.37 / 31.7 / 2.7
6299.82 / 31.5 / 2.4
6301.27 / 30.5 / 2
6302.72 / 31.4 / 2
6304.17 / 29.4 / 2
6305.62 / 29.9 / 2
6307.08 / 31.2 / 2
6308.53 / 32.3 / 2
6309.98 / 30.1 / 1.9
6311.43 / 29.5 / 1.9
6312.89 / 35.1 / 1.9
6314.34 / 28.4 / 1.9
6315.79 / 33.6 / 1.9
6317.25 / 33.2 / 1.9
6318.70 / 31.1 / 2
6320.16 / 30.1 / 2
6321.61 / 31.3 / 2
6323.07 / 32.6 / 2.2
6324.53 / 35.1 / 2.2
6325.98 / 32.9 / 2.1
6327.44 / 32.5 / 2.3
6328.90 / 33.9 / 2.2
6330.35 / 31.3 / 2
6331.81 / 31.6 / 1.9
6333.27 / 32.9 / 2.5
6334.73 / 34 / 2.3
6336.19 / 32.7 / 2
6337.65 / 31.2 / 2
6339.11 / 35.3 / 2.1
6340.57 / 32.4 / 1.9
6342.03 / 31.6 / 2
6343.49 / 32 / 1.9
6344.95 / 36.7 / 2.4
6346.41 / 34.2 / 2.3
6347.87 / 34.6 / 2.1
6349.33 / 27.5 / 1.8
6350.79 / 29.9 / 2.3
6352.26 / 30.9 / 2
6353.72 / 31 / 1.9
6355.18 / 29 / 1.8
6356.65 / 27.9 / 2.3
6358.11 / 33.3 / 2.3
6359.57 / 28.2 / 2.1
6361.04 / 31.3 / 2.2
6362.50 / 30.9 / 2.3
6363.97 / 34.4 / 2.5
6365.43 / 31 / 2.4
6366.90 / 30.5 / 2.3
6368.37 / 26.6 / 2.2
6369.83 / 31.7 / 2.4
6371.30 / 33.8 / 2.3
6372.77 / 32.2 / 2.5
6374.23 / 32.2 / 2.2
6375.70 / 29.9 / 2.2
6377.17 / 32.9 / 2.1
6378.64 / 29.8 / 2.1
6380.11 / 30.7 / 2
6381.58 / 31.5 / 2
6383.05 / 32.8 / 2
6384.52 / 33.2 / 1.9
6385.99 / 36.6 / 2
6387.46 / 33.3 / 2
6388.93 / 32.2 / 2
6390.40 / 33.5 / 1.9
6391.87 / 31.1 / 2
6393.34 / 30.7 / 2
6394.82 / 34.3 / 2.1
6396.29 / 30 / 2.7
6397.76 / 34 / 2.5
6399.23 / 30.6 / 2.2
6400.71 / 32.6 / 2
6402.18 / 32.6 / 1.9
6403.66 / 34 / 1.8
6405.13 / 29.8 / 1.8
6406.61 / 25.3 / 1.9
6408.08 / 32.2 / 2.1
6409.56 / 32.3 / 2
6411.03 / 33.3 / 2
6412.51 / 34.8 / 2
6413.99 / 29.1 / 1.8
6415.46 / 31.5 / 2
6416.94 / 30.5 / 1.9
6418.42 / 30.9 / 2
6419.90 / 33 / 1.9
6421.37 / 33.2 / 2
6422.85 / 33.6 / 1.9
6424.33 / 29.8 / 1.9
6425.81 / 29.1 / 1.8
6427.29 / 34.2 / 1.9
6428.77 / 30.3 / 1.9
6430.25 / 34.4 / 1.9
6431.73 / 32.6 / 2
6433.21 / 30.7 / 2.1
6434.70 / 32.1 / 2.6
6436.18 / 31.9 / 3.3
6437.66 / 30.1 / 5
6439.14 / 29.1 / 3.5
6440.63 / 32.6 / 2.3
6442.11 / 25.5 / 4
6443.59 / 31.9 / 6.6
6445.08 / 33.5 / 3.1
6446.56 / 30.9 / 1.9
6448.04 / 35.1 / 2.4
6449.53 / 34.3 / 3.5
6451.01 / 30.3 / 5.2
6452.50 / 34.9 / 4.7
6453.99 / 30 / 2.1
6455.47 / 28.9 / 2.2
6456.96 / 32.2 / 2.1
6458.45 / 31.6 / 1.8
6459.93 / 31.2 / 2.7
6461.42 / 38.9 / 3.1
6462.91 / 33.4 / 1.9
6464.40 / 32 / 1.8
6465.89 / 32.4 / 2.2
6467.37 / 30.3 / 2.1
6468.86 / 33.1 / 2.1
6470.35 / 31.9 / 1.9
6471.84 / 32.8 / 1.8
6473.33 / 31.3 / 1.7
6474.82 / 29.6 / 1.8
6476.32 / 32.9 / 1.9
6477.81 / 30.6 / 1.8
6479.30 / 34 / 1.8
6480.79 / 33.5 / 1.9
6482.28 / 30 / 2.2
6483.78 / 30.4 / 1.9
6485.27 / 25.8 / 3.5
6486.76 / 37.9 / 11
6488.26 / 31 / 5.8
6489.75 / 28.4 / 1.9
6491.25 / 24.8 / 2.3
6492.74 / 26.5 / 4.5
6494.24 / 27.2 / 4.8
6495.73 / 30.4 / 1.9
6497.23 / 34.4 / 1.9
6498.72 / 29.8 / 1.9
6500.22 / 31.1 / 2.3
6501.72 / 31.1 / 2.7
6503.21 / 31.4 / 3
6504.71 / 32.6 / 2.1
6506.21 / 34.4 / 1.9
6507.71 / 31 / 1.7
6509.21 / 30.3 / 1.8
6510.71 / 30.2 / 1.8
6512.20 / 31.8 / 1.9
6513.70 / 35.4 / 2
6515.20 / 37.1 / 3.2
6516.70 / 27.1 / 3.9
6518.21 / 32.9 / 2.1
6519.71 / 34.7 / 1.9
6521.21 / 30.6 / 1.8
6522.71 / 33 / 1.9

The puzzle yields -0.04 mag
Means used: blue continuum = 31.4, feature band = 32.7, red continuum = 31.7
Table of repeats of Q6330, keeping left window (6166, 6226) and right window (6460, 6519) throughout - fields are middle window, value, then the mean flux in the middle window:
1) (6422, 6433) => -0.016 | 31.9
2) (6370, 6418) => -0.018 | 32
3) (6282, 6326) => -0.004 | 31.5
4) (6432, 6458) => 0.002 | 31.4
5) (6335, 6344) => -0.041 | 32.6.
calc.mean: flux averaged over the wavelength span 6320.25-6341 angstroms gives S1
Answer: 32.8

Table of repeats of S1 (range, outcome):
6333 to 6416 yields 31.8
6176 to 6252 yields 30.8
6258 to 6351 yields 31.7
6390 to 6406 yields 32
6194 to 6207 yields 34.1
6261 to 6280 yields 31.3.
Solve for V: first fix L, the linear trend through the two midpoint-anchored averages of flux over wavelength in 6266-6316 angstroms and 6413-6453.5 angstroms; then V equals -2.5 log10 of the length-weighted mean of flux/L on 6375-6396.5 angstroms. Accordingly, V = -0.02 mag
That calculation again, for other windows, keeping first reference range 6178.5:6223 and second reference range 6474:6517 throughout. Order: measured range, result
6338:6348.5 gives -0.08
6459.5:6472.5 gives -0.06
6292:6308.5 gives 0.01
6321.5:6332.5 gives -0.05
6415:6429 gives -0.02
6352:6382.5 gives 0.01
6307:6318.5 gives -0.01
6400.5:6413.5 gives -0.02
